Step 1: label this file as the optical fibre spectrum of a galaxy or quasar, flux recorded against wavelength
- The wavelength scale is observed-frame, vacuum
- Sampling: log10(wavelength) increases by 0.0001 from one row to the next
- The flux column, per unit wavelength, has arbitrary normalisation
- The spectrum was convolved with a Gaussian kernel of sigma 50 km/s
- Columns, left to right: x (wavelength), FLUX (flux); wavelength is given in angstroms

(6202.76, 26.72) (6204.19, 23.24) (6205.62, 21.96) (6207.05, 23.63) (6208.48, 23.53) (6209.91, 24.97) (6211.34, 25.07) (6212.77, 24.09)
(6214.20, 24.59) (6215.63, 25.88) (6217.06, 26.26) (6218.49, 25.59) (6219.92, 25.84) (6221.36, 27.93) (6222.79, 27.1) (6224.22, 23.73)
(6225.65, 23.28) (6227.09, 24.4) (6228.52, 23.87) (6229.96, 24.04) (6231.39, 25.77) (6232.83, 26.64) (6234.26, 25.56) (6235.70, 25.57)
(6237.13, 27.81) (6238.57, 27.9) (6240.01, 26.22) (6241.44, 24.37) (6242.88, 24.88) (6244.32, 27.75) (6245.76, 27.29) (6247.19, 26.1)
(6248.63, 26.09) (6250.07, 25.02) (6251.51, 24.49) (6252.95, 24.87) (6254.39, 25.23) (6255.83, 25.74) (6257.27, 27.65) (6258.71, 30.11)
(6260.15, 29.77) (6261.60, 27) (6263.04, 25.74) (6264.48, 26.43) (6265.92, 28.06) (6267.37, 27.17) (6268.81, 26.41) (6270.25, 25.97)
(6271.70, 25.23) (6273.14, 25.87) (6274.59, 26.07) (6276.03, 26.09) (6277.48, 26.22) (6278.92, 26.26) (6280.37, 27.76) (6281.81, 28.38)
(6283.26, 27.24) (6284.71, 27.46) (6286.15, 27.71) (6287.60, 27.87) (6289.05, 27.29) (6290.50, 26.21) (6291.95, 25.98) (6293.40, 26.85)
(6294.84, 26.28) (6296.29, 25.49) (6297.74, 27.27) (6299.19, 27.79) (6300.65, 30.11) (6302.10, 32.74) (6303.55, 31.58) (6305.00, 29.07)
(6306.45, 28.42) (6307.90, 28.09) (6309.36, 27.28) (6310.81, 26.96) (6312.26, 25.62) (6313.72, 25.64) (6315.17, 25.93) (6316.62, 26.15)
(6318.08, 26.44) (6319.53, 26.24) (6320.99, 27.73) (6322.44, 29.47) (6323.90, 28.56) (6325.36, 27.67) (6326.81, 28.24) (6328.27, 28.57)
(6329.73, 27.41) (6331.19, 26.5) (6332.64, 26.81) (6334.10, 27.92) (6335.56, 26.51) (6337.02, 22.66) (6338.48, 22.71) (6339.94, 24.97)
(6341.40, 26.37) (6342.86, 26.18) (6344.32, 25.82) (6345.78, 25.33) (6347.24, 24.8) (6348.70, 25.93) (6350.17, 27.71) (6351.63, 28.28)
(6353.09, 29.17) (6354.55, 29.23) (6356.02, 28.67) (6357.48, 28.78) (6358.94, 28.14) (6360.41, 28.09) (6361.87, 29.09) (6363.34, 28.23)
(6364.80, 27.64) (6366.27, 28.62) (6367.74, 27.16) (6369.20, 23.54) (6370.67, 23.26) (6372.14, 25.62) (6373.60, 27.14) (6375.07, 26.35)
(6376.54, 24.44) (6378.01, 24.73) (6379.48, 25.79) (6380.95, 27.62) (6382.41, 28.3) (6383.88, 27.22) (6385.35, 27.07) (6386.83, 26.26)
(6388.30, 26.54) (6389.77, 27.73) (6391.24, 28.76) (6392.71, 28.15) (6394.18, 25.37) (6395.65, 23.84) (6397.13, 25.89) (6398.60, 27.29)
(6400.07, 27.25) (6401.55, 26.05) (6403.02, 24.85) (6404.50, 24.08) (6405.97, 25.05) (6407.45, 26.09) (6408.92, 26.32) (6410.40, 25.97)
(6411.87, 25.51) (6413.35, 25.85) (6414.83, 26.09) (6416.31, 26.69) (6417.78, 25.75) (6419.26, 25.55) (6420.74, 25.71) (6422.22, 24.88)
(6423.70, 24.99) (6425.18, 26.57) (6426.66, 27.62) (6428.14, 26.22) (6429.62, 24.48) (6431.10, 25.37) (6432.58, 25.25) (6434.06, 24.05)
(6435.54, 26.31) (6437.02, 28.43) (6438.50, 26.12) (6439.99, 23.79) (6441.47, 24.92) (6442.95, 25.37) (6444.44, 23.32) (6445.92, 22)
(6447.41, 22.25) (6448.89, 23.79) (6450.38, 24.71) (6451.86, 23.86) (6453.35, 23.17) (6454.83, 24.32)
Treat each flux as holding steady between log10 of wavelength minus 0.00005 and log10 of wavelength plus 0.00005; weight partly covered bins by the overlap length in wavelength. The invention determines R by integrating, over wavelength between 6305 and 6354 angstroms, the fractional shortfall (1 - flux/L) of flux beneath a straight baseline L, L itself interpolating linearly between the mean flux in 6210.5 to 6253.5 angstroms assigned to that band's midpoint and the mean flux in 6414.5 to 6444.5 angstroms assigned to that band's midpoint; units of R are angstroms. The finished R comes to -2.2 angstroms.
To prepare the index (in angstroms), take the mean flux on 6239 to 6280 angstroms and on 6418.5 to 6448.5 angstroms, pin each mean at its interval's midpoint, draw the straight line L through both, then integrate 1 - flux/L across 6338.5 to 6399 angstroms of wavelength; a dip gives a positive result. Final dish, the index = -2.7 angstroms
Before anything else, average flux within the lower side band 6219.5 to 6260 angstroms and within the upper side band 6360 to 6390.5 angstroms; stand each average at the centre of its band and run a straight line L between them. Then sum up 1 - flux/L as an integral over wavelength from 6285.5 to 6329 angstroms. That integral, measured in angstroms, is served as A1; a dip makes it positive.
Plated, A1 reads -2.2 angstroms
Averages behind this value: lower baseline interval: 26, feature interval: 27.6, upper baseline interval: 26.7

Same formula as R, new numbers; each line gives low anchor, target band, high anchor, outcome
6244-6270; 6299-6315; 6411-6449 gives -1.29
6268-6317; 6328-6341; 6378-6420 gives 0.45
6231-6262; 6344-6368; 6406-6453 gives -1.86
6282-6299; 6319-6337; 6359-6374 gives -0.36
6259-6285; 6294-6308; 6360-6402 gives -0.98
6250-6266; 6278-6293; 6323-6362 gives -0.22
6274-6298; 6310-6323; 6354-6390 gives 0.12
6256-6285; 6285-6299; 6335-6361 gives 0.04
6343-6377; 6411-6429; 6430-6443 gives -0.08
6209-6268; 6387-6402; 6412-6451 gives -0.77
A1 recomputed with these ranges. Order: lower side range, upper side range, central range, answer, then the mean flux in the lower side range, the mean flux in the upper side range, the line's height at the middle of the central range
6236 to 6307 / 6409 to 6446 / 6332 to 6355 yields 0.10 angstroms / 27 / 25.5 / 26.4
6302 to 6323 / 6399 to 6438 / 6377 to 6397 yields -0.22 angstroms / 27.7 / 25.8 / 26.4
